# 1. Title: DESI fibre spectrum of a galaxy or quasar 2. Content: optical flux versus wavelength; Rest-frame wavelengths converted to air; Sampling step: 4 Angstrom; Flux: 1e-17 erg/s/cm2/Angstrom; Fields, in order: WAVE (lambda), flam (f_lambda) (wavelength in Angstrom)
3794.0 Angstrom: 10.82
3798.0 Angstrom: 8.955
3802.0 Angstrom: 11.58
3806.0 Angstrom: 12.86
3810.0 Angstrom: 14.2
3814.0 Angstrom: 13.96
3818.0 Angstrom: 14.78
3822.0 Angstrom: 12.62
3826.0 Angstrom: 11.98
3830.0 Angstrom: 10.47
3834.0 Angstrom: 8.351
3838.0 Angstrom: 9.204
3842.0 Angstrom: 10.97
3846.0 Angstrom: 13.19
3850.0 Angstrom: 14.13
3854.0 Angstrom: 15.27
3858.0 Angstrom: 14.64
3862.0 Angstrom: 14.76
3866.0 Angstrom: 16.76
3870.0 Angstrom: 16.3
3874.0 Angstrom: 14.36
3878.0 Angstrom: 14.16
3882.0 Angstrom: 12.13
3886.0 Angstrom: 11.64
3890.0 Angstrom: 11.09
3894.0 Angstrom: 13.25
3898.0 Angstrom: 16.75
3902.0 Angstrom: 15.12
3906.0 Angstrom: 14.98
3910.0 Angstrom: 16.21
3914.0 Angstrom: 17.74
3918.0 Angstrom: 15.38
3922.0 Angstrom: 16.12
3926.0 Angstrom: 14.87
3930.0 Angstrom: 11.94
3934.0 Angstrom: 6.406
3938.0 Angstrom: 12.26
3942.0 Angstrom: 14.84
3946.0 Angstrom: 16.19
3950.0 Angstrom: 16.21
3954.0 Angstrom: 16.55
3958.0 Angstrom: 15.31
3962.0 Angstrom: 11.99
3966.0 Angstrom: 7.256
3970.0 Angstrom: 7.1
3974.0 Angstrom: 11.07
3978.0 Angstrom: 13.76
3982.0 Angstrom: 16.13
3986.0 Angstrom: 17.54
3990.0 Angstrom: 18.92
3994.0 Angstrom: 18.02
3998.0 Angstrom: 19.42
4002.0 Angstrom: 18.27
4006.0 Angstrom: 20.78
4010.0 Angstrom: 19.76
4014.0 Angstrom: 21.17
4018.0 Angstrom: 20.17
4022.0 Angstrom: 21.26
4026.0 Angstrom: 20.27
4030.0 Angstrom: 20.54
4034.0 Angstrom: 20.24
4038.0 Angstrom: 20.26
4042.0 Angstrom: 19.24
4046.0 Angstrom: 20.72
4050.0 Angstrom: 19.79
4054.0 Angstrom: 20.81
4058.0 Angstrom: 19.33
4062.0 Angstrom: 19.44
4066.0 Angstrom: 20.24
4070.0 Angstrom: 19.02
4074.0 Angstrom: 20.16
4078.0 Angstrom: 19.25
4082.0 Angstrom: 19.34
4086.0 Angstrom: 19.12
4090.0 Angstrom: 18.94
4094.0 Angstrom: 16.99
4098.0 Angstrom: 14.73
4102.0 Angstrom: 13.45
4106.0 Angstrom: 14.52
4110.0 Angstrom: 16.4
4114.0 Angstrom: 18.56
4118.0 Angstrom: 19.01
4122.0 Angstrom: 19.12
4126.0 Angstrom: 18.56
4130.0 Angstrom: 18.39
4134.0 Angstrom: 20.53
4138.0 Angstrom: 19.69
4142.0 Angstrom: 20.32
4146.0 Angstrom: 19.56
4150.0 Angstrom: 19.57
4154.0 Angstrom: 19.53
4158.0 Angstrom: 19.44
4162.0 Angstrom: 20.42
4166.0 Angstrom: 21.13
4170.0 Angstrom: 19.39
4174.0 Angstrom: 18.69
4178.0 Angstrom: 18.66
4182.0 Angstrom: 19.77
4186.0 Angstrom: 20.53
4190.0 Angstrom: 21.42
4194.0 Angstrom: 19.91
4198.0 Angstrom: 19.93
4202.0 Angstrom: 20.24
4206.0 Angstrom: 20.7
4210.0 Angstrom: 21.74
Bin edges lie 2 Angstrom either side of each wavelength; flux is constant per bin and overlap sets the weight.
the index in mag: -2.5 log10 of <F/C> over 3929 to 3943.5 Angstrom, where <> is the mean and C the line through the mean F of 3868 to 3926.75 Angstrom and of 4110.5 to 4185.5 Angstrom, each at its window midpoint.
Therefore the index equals 0.35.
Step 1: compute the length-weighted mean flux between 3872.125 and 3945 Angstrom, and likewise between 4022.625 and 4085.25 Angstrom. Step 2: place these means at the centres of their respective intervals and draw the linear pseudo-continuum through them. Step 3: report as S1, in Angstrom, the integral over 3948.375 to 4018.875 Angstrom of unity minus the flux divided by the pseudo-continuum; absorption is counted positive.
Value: 4.5 Angstrom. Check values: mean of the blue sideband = 13.9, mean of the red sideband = 19.9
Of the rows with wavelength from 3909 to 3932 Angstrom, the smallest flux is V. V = 11.94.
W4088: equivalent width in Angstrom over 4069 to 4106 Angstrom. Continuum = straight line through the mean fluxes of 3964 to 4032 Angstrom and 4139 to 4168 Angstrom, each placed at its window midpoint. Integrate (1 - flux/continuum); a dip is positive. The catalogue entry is 2.13 Angstrom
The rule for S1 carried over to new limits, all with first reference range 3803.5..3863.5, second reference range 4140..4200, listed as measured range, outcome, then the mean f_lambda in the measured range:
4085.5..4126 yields 3.2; 17.1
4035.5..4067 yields -4.7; 20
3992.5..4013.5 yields -4.0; 19.4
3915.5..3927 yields -0.8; 15.6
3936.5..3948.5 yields 0.4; 14.6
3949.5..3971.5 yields 4.5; 12.3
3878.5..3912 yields 0.4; 13.9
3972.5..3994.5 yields 0.1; 15.9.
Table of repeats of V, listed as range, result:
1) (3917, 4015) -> 6.406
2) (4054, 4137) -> 13.45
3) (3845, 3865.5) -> 13.19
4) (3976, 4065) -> 13.76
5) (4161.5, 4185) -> 18.66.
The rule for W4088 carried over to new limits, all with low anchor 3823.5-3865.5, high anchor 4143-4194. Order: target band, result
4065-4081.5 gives -1.8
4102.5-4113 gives 1.7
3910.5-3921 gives -1.8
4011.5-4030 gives -4.7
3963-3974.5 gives 5.2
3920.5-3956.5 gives 1.7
